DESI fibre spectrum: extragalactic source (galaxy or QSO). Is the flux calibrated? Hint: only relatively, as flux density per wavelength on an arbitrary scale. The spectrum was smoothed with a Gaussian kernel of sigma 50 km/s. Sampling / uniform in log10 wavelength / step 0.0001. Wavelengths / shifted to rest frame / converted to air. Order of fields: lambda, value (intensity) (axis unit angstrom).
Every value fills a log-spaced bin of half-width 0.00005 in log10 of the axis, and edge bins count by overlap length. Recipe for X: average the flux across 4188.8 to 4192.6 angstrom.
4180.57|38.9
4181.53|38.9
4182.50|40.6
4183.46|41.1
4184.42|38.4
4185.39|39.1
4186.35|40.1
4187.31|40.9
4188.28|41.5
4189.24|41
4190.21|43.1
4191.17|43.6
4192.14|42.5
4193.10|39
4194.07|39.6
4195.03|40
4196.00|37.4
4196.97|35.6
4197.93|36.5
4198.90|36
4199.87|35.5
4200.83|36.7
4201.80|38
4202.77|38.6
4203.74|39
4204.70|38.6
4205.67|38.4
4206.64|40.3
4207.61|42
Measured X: 42.5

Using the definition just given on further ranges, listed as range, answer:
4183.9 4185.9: 38.8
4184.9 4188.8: 40.4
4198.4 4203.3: 36.9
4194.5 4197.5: 37.7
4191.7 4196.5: 39.7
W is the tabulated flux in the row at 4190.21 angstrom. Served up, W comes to 43.1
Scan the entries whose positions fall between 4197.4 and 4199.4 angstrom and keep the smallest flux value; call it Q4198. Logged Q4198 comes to 36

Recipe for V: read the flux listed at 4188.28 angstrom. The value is 41.5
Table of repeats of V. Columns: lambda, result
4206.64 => 40.3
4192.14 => 42.5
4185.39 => 39.1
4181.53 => 38.9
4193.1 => 39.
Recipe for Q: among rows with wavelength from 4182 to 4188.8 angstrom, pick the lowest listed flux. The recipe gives 38.4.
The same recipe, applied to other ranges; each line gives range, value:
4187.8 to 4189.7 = 41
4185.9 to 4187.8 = 40.1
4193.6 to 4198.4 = 35.6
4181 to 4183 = 38.9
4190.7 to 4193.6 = 39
